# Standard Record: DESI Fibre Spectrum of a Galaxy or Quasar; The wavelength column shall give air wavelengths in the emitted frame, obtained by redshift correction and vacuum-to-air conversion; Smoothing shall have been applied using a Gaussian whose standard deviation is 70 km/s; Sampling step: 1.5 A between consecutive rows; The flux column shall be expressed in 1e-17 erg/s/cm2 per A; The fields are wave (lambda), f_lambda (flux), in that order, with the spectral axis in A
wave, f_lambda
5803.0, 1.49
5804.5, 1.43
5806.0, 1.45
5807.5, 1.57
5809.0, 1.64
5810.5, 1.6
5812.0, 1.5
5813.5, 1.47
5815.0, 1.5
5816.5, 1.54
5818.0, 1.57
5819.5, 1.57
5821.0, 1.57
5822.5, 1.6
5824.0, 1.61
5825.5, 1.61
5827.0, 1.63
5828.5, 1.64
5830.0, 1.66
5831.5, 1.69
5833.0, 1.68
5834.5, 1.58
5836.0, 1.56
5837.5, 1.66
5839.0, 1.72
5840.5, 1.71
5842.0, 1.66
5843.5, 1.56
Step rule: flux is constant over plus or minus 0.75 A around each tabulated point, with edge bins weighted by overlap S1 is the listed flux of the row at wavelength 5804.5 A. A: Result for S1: 1.43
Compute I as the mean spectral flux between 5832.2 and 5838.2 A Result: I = 1.62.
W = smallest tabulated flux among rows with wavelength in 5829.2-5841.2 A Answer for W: 1.56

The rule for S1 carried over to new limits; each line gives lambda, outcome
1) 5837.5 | 1.66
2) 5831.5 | 1.69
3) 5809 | 1.64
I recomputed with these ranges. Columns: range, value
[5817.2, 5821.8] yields 1.57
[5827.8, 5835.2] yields 1.65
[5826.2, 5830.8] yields 1.64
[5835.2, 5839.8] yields 1.65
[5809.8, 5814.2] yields 1.52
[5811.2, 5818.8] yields 1.52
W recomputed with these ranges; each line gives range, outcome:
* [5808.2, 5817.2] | 1.47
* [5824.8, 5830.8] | 1.61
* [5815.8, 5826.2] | 1.54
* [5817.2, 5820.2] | 1.57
